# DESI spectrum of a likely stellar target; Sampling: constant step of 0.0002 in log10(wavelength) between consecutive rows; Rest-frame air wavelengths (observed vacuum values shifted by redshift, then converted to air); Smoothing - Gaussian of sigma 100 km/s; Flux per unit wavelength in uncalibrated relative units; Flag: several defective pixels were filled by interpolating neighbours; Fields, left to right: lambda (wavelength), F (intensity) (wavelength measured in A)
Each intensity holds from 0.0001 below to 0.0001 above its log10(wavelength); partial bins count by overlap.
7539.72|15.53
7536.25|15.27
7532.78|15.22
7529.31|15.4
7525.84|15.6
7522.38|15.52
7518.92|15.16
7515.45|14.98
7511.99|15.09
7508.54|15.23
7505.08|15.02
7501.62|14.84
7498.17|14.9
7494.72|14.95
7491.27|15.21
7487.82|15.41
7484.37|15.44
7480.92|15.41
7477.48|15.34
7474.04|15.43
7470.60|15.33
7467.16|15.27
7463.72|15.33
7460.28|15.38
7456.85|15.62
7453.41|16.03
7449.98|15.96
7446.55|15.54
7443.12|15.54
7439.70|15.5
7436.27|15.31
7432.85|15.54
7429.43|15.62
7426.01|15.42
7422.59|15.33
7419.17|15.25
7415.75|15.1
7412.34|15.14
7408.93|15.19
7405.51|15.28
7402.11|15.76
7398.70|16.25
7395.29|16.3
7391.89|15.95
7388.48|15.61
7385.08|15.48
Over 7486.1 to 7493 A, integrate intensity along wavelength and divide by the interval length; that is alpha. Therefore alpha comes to 15.3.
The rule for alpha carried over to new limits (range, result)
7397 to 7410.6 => 15.6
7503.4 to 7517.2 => 15.1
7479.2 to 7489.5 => 15.4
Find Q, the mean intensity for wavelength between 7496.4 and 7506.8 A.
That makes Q 14.9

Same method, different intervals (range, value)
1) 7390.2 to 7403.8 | 16.1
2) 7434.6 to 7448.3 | 15.5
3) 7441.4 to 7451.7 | 15.7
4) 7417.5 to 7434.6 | 15.4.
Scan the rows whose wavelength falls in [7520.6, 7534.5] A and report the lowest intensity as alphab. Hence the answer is 15.22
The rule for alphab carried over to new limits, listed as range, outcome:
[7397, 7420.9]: 15.1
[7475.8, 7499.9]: 14.9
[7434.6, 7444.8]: 15.31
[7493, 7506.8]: 14.84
